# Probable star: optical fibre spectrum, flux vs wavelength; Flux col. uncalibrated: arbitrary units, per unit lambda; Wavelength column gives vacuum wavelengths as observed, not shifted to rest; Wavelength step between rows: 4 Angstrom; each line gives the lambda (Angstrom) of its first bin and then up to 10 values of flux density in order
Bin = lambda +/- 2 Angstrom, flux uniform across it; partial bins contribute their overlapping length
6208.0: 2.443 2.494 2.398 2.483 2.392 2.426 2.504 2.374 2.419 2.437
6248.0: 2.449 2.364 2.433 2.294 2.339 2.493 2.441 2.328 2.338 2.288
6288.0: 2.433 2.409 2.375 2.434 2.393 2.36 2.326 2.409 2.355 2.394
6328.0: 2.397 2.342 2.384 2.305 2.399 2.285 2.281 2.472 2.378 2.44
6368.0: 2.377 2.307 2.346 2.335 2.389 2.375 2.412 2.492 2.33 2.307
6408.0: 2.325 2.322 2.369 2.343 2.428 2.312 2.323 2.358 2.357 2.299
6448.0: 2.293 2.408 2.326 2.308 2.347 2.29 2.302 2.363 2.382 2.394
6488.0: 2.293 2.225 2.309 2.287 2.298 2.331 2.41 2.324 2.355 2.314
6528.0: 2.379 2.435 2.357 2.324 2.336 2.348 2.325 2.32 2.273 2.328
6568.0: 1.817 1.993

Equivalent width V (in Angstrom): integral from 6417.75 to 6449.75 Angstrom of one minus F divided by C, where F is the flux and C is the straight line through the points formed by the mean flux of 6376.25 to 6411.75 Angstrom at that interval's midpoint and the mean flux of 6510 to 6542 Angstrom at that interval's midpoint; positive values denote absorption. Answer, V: 0.3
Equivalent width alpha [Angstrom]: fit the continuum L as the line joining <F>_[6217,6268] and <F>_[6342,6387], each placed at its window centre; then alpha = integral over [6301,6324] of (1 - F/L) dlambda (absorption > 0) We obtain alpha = 0.1 Angstrom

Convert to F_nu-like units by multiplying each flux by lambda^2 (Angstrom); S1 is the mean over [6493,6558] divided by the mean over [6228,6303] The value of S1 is 1.06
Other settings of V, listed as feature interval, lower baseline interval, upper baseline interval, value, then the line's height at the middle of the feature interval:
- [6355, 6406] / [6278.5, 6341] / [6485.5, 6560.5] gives -0.5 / 2.36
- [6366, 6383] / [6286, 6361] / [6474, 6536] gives 0.2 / 2.37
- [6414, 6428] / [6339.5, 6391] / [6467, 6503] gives -0.2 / 2.34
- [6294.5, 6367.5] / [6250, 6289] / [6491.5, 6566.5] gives -0.3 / 2.36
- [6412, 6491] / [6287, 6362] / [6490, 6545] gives 0.3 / 2.35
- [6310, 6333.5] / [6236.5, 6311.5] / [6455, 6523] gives 0.0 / 2.37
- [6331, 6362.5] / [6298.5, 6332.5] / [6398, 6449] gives 0.1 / 2.37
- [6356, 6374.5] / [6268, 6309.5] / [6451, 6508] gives -0.2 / 2.36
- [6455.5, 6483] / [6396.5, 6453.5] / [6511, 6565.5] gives 0.1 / 2.34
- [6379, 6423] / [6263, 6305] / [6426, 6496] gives -0.3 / 2.35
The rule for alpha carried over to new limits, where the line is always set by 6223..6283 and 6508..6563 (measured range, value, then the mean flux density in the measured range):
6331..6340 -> 0.12 Angstrom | 2.35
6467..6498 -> 0.46 Angstrom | 2.32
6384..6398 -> -0.28 Angstrom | 2.42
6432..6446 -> 0.17 Angstrom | 2.34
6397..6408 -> 0.17 Angstrom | 2.34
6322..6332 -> 0.00 Angstrom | 2.38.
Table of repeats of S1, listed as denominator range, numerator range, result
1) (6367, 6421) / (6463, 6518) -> 1.02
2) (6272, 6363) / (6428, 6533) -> 1.04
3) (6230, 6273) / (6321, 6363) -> 1.01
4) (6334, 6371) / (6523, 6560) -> 1.05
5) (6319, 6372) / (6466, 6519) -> 1.03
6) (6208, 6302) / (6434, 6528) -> 1.04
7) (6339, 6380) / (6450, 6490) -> 1.03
